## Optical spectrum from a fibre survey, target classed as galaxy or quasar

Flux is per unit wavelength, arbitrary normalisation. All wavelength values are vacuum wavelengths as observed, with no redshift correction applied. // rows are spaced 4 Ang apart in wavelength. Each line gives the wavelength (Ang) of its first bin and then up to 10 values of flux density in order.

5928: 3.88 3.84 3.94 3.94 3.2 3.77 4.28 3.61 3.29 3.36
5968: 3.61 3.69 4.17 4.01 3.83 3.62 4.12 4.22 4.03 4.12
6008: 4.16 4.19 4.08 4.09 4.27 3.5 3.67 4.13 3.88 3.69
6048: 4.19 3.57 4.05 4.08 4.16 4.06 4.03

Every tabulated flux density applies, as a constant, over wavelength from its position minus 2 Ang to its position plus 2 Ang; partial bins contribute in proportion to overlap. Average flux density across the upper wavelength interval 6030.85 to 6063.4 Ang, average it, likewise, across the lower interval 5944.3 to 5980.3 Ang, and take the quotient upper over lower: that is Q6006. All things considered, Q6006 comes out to 1.06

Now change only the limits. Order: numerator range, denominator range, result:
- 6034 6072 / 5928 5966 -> 1.08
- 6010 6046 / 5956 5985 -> 1.07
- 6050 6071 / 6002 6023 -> 0.96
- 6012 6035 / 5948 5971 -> 1.08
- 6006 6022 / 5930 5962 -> 1.11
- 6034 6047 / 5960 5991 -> 1.05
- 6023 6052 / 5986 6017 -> 0.95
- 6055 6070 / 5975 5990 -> 1.05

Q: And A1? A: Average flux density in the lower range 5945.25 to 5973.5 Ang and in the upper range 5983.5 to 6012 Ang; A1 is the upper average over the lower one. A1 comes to 1.11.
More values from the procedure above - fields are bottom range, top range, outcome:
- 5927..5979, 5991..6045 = 1.07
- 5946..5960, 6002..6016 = 1.09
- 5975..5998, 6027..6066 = 0.98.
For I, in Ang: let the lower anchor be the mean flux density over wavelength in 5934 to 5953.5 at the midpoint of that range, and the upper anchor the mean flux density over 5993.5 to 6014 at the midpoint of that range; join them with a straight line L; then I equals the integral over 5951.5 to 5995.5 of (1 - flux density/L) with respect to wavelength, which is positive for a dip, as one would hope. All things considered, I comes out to 2.2 Ang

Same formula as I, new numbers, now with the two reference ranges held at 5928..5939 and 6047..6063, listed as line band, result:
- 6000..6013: -0.6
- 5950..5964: 0.8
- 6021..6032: 0.2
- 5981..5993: 0.2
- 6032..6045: 0.3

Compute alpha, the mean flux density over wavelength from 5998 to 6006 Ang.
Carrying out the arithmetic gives 4.08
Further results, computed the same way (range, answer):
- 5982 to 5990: 3.73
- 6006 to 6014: 4.18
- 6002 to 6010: 4.14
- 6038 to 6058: 3.88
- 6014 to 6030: 3.98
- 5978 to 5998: 3.96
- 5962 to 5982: 3.77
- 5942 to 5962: 3.63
